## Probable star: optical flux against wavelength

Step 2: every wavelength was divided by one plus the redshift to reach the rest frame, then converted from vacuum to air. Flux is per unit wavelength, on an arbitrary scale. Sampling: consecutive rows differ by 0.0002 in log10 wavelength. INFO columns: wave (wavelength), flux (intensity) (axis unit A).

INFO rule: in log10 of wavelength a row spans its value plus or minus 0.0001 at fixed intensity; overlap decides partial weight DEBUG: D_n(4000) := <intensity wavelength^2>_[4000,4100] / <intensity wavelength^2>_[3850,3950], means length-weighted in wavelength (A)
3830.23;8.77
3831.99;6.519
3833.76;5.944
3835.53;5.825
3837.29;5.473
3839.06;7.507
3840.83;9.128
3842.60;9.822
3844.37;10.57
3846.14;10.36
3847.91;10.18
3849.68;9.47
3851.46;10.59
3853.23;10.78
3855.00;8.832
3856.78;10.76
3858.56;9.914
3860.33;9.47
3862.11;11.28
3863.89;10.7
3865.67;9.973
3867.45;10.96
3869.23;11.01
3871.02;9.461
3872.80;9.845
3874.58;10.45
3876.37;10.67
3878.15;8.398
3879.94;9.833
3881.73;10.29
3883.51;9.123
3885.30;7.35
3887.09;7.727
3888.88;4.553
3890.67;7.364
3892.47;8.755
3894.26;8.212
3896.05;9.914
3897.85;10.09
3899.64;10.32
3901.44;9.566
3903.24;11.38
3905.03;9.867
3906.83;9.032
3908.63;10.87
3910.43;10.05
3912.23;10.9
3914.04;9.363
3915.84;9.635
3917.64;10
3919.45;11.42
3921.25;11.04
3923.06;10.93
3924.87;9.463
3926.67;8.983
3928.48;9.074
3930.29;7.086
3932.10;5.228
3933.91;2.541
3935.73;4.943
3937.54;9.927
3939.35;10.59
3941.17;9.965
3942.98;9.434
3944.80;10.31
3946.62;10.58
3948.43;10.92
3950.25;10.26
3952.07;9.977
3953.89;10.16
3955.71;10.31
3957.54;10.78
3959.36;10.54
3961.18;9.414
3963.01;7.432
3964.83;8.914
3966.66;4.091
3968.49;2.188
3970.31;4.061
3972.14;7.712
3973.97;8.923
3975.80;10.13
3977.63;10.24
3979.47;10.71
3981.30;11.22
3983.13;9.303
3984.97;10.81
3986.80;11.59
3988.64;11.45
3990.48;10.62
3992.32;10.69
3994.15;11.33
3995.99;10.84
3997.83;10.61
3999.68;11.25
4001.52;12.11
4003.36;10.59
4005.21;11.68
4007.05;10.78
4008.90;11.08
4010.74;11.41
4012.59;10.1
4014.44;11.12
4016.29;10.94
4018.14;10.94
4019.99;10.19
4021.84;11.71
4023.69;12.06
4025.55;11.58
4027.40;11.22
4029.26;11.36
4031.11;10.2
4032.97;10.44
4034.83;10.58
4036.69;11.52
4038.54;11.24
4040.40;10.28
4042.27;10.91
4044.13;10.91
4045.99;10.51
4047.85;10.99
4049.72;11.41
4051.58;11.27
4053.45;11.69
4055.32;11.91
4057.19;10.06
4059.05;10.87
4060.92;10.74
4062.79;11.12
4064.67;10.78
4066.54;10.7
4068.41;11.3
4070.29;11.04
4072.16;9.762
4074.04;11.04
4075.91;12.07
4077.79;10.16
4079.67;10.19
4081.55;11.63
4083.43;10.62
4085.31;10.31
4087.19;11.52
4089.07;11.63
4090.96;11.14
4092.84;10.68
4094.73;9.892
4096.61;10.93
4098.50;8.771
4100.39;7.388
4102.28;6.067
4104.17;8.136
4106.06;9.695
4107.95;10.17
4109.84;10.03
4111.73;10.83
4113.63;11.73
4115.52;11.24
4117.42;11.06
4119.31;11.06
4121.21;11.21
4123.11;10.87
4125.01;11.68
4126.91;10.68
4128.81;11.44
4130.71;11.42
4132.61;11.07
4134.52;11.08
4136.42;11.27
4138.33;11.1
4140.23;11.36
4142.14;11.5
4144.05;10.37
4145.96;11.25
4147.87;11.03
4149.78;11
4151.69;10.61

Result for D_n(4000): 1.2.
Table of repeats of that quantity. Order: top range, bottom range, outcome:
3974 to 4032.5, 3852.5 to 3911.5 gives 1.21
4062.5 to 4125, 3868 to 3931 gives 1.21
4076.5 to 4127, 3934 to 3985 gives 1.24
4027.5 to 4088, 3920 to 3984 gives 1.31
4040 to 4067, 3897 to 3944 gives 1.26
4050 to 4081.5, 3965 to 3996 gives 1.25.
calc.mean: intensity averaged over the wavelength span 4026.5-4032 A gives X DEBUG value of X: 10.9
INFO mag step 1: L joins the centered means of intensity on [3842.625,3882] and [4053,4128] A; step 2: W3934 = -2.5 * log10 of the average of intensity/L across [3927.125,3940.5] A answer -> 0.392 mag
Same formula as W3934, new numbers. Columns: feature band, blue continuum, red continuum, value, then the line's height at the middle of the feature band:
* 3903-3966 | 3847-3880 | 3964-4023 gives 0.07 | 10.1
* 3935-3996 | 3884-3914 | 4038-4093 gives 0.05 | 9.86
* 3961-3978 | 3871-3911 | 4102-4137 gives 0.34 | 9.74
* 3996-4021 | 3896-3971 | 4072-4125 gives -0.14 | 9.67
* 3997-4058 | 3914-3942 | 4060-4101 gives -0.11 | 9.97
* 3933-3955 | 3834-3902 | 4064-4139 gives 0.07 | 9.72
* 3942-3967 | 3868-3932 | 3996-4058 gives 0.05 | 10.1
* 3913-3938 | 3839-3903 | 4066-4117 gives 0.15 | 9.76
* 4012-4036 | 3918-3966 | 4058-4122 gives -0.11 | 9.9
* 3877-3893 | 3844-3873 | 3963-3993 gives 0.21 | 9.94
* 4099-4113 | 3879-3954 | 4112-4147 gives 0.22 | 11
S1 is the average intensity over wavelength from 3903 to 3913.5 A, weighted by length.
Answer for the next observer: 10.3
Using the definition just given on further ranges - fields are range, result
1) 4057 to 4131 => 10.5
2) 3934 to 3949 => 9.17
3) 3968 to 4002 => 9.85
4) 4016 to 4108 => 10.6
